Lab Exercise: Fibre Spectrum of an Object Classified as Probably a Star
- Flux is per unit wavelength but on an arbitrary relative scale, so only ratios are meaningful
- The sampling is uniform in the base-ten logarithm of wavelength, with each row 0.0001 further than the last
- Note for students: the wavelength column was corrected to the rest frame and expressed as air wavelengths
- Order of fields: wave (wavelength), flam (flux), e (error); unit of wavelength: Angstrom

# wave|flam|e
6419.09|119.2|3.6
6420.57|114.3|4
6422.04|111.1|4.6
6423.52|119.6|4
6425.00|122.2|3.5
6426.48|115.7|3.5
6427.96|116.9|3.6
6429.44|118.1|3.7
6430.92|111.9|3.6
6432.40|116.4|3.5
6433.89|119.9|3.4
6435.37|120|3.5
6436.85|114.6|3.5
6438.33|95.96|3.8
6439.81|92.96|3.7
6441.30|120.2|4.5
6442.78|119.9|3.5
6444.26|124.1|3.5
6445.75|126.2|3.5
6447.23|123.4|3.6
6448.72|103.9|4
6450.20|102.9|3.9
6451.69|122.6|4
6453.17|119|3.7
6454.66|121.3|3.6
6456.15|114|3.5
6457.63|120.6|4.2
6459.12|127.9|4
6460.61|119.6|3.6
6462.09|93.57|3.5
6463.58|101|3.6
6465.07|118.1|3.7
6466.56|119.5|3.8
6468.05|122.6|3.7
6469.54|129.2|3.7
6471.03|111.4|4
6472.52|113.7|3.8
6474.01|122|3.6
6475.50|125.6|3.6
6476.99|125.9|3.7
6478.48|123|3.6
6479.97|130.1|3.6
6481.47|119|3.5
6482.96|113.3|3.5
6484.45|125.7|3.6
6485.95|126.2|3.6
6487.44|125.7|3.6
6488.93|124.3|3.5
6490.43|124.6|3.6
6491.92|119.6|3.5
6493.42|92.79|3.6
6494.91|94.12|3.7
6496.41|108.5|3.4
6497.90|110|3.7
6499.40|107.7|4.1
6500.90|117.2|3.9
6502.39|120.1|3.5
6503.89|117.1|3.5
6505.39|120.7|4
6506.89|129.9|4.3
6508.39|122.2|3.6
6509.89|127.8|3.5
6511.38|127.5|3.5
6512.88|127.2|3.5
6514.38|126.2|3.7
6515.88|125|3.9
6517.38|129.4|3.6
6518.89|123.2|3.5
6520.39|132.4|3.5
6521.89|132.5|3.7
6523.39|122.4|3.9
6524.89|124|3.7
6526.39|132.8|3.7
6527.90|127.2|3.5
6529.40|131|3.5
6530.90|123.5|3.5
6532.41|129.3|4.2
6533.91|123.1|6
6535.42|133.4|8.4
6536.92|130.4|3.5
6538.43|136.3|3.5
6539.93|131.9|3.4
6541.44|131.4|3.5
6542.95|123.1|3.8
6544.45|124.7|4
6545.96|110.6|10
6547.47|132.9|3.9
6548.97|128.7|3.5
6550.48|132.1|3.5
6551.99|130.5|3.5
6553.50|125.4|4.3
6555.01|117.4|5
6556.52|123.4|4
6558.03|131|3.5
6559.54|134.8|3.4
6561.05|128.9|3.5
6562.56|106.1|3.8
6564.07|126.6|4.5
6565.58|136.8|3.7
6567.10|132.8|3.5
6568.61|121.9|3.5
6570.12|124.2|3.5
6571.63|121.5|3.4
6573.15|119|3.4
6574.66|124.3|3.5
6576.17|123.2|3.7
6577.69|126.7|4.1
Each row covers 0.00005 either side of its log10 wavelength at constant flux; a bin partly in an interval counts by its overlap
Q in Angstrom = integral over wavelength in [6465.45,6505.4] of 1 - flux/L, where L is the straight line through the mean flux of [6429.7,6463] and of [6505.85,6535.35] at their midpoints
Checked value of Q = 1.1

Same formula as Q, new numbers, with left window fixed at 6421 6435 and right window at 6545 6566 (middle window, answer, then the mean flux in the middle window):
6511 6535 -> -0.7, 127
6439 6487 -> 0.5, 118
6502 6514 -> -0.2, 124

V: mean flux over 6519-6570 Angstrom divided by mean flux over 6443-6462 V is 1.08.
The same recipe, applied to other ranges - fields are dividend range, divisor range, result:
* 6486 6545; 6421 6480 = 1.06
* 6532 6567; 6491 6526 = 1.06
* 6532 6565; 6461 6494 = 1.07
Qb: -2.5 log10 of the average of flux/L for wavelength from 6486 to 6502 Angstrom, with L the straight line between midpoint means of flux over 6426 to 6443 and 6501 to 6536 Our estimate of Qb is 0.08 mag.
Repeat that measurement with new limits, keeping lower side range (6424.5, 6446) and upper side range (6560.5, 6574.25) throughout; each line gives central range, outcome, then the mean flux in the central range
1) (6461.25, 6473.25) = 0.04 mag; 114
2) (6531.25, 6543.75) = -0.06 mag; 130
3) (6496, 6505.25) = 0.05 mag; 114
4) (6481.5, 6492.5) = -0.03 mag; 123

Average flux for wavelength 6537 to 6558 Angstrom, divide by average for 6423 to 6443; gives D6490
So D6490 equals 1.11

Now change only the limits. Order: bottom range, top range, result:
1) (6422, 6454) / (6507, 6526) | 1.10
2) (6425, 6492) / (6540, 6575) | 1.07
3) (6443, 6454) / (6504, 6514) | 1.07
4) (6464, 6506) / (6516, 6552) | 1.09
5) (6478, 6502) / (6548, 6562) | 1.10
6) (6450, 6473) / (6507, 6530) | 1.10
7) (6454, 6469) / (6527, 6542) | 1.12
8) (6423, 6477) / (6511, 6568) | 1.10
